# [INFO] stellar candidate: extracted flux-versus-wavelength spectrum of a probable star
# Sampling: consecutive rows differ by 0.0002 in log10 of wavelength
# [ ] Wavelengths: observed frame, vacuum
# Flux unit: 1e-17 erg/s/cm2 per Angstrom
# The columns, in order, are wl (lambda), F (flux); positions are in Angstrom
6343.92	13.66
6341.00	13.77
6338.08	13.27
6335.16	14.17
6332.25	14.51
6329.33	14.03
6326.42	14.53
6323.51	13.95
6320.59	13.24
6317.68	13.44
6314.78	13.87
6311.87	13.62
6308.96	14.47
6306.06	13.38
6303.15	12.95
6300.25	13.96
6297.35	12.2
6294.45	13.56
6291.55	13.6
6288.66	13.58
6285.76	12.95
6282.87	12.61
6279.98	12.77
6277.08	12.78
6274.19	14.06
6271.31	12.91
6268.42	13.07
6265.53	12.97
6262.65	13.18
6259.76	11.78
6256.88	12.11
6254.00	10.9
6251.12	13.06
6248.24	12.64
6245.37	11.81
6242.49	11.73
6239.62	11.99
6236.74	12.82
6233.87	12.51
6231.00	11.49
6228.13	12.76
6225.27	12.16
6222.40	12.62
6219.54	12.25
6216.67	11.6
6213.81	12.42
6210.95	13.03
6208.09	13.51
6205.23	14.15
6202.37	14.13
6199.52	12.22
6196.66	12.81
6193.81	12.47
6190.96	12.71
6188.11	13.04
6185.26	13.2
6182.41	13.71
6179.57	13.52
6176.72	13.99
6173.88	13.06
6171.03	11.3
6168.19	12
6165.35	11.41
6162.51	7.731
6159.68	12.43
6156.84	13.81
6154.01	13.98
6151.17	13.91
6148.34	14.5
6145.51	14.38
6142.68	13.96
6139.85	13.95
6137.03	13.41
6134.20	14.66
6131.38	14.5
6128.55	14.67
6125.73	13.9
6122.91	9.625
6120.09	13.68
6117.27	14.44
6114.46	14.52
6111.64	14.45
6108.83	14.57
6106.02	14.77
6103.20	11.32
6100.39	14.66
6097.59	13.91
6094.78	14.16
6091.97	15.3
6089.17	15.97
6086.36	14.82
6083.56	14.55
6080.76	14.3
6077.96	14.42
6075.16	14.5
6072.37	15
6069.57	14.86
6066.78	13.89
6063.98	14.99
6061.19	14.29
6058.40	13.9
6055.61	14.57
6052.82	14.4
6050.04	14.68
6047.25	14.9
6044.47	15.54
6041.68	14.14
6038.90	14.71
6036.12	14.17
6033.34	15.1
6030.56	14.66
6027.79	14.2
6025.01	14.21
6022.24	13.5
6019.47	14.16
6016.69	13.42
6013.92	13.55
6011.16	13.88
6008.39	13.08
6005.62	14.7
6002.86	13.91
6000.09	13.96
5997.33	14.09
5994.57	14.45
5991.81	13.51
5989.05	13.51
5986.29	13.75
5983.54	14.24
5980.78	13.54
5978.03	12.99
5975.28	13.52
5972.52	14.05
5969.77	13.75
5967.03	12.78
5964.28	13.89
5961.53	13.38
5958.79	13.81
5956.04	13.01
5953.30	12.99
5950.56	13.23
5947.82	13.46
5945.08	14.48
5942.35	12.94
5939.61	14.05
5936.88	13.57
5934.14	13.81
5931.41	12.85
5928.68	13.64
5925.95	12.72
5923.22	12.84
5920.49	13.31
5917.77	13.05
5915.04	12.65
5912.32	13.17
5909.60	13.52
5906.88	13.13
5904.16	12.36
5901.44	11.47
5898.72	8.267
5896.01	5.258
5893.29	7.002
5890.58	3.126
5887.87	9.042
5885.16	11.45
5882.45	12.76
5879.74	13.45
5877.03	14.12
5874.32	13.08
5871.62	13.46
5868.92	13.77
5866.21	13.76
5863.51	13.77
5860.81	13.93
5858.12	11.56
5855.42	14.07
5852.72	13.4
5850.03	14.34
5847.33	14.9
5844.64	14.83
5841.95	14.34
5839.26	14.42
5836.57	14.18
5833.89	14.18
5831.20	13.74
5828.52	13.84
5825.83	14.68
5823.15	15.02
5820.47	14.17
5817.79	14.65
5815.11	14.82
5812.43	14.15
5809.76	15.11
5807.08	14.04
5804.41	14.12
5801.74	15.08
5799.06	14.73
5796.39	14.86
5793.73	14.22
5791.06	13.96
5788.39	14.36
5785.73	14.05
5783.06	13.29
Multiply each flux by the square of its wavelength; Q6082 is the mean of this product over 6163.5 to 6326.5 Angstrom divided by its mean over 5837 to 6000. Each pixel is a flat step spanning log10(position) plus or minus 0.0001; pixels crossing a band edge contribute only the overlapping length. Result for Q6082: 1.1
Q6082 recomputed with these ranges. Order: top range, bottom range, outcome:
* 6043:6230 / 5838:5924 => 1.21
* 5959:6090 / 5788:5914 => 1.15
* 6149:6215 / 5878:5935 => 1.23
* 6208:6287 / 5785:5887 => 1.02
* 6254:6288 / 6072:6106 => 0.94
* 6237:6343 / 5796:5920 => 1.17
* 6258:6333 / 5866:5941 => 1.27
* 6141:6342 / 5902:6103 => 1.01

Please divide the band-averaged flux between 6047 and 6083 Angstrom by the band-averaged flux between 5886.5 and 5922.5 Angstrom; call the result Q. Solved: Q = 1.39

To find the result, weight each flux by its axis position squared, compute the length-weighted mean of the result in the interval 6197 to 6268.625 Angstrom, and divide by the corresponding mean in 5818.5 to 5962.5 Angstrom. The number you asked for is 1.1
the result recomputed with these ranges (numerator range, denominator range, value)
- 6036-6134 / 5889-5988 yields 1.20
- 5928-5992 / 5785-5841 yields 0.99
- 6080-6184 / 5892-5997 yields 1.12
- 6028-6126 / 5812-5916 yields 1.21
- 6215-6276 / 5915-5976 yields 1.02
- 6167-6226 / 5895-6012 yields 1.06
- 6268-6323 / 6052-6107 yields 0.99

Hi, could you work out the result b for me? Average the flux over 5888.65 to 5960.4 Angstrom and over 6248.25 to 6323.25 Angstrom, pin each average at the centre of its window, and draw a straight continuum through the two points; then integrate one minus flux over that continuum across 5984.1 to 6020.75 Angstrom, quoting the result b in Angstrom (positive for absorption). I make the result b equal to -4.7 Angstrom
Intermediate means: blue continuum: 12.1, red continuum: 13.1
